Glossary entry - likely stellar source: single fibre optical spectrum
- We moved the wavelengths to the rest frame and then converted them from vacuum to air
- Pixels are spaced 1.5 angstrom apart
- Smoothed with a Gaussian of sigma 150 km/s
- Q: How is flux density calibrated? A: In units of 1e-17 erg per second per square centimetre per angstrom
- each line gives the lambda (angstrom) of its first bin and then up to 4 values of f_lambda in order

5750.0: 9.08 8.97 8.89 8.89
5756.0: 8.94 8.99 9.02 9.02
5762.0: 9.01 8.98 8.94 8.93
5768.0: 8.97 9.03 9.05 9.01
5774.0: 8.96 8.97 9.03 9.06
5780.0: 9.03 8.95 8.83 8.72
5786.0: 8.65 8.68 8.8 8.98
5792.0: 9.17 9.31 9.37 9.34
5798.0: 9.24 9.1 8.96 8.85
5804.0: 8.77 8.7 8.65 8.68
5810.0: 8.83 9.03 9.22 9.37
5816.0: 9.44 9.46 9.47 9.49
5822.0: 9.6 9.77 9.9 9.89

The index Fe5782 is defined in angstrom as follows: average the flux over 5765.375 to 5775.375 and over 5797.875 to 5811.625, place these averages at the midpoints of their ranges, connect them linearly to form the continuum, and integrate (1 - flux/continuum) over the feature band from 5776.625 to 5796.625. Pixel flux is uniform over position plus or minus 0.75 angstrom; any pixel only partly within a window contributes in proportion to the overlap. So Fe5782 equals -0.1 angstrom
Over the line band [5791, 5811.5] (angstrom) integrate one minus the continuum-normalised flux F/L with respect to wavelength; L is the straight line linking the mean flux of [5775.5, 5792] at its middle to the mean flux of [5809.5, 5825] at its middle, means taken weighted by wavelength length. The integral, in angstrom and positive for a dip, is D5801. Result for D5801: 0.4 angstrom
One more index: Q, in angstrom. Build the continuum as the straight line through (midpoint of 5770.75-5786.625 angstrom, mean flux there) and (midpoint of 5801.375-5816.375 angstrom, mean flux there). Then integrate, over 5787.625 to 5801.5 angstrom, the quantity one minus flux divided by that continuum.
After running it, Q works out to -0.3 angstrom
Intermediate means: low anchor 8.93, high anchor 8.94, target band 9.12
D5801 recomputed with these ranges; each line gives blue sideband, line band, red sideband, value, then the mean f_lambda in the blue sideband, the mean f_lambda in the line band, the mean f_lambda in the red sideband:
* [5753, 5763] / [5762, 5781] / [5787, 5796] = 0.03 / 8.97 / 9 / 9.07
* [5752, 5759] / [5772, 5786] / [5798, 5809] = -0.06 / 8.94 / 8.93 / 8.85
